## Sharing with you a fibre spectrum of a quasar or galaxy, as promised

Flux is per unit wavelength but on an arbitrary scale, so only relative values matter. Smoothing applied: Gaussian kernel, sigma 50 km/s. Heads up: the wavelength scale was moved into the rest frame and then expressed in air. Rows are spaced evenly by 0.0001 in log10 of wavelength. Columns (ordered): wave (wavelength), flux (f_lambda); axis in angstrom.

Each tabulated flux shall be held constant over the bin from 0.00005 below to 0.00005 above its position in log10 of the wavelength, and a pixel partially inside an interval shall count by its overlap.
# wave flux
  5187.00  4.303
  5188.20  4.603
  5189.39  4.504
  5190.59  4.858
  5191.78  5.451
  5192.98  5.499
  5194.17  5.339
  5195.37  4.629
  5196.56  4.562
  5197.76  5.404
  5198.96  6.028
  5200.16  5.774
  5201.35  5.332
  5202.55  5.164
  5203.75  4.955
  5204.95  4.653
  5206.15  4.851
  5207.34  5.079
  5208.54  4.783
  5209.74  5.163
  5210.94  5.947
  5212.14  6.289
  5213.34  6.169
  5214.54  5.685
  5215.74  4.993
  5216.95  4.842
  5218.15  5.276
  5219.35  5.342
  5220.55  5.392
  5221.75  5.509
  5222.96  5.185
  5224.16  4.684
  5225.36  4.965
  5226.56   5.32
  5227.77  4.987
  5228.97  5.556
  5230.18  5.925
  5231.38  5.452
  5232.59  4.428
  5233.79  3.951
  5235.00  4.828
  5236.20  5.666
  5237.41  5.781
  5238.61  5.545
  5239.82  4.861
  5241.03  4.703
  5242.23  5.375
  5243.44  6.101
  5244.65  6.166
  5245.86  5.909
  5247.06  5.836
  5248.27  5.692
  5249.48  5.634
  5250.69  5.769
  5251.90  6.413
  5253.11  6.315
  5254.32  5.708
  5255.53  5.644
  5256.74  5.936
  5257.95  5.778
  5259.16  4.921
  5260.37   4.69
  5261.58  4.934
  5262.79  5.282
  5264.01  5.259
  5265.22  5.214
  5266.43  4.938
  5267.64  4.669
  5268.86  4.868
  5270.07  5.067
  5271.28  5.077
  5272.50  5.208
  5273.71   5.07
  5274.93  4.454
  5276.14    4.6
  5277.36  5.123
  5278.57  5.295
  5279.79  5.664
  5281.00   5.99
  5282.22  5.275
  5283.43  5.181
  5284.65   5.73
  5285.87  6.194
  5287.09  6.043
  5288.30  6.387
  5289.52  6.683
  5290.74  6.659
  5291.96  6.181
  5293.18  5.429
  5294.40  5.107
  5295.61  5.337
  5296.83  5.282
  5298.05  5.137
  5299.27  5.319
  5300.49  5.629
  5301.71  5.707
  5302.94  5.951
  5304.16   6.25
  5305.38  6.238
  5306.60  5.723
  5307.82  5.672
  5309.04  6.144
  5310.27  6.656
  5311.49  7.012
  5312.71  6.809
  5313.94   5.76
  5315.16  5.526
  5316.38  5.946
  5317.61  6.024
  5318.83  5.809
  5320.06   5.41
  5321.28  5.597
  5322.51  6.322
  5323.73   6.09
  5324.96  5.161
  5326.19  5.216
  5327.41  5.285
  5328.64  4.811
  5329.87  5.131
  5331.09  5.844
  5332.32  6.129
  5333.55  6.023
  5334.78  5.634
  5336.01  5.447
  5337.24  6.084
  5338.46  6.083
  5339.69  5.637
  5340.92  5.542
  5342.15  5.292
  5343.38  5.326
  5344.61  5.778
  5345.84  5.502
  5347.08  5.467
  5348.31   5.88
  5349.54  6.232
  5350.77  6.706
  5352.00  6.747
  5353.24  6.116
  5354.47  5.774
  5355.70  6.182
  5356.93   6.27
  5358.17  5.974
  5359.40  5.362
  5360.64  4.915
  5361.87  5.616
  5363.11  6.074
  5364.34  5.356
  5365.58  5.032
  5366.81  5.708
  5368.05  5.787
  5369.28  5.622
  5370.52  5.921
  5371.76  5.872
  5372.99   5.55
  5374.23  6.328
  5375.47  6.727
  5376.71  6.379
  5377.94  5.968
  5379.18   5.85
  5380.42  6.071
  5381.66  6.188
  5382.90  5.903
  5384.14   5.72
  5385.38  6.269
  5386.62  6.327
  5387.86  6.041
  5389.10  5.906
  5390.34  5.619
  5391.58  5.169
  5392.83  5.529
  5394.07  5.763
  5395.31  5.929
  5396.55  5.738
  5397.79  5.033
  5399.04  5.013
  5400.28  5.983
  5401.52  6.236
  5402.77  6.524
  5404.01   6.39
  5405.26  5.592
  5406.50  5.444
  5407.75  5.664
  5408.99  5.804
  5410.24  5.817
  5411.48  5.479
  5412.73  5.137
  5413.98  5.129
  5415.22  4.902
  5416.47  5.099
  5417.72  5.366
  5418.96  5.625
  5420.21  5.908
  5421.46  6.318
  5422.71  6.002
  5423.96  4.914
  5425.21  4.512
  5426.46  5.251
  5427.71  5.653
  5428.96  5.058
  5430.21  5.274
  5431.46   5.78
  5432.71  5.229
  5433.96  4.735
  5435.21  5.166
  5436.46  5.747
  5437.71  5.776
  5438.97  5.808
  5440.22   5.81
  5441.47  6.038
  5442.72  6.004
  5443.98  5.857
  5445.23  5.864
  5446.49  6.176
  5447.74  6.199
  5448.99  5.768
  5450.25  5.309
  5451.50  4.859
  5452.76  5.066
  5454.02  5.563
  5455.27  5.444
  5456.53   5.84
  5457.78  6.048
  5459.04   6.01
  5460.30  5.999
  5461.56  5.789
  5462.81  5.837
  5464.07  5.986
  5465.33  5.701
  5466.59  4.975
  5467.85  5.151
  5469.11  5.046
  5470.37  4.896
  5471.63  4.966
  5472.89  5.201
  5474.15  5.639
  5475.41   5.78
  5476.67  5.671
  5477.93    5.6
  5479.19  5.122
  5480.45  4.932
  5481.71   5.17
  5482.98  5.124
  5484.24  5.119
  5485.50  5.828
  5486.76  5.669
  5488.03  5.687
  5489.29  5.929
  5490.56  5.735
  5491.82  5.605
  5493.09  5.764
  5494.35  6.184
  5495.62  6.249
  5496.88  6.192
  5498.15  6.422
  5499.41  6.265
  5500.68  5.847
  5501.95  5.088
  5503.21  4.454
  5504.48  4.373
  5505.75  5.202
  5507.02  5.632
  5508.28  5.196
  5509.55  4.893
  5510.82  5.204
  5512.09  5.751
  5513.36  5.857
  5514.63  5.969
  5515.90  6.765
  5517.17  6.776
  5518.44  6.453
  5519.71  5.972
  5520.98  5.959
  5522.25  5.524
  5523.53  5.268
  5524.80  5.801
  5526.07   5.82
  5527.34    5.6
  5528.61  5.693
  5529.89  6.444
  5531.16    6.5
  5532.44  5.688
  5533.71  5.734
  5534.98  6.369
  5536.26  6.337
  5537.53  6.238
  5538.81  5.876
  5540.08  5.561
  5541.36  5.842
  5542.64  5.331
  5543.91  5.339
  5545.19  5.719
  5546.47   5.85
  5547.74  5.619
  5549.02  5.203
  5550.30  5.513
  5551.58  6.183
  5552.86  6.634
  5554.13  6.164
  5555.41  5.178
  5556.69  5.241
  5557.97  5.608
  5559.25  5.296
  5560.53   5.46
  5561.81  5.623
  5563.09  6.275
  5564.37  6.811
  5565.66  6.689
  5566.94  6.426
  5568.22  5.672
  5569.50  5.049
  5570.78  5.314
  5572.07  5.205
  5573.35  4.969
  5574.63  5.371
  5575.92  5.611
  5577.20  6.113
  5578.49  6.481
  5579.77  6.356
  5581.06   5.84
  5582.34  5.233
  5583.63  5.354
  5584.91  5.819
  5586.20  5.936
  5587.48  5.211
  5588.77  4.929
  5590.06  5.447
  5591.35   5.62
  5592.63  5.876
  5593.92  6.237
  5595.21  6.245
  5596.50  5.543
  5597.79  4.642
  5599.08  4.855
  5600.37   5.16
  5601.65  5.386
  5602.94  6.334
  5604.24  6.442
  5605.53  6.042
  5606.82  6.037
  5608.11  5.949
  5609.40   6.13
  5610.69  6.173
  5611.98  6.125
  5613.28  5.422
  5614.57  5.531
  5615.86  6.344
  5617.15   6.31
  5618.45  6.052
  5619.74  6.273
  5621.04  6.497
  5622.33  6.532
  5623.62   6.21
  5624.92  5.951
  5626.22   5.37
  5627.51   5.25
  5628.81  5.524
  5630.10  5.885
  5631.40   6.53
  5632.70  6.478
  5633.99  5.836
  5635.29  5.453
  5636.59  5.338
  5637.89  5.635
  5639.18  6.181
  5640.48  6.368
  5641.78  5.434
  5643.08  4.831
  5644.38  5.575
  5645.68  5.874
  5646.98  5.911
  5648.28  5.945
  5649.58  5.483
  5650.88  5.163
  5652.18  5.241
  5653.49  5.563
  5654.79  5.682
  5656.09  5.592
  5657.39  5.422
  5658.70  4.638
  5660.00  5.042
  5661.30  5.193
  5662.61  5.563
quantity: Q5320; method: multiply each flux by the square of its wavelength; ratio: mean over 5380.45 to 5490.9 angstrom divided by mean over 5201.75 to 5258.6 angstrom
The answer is 1.12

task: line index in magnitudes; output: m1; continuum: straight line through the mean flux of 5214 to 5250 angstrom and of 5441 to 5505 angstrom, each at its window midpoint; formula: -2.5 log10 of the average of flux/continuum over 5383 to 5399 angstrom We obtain -0.05 mag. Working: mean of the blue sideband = 5.32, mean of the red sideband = 5.59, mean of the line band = 5.73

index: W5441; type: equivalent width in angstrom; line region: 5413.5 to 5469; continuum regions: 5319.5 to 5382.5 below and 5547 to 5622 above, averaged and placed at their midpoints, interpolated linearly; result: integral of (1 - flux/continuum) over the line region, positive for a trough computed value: 2.20 angstrom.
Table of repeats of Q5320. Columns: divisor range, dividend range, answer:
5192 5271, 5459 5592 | 1.19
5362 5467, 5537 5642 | 1.09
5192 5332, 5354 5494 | 1.09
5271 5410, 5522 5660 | 1.09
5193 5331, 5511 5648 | 1.19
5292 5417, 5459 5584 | 1.05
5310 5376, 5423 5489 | 0.99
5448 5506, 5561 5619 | 1.09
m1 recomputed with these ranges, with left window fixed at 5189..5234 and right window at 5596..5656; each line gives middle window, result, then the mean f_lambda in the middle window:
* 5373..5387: -0.13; 6.13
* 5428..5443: 0.00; 5.53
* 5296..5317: -0.11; 5.92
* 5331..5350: -0.07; 5.74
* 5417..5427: 0.01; 5.48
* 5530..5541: -0.07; 6.05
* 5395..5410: -0.06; 5.78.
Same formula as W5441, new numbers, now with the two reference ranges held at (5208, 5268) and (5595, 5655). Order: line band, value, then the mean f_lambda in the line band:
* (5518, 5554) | -1.0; 5.86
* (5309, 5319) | -1.3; 6.21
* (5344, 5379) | -2.3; 5.89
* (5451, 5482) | 1.0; 5.46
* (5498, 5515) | 0.8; 5.4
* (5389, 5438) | 0.5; 5.52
